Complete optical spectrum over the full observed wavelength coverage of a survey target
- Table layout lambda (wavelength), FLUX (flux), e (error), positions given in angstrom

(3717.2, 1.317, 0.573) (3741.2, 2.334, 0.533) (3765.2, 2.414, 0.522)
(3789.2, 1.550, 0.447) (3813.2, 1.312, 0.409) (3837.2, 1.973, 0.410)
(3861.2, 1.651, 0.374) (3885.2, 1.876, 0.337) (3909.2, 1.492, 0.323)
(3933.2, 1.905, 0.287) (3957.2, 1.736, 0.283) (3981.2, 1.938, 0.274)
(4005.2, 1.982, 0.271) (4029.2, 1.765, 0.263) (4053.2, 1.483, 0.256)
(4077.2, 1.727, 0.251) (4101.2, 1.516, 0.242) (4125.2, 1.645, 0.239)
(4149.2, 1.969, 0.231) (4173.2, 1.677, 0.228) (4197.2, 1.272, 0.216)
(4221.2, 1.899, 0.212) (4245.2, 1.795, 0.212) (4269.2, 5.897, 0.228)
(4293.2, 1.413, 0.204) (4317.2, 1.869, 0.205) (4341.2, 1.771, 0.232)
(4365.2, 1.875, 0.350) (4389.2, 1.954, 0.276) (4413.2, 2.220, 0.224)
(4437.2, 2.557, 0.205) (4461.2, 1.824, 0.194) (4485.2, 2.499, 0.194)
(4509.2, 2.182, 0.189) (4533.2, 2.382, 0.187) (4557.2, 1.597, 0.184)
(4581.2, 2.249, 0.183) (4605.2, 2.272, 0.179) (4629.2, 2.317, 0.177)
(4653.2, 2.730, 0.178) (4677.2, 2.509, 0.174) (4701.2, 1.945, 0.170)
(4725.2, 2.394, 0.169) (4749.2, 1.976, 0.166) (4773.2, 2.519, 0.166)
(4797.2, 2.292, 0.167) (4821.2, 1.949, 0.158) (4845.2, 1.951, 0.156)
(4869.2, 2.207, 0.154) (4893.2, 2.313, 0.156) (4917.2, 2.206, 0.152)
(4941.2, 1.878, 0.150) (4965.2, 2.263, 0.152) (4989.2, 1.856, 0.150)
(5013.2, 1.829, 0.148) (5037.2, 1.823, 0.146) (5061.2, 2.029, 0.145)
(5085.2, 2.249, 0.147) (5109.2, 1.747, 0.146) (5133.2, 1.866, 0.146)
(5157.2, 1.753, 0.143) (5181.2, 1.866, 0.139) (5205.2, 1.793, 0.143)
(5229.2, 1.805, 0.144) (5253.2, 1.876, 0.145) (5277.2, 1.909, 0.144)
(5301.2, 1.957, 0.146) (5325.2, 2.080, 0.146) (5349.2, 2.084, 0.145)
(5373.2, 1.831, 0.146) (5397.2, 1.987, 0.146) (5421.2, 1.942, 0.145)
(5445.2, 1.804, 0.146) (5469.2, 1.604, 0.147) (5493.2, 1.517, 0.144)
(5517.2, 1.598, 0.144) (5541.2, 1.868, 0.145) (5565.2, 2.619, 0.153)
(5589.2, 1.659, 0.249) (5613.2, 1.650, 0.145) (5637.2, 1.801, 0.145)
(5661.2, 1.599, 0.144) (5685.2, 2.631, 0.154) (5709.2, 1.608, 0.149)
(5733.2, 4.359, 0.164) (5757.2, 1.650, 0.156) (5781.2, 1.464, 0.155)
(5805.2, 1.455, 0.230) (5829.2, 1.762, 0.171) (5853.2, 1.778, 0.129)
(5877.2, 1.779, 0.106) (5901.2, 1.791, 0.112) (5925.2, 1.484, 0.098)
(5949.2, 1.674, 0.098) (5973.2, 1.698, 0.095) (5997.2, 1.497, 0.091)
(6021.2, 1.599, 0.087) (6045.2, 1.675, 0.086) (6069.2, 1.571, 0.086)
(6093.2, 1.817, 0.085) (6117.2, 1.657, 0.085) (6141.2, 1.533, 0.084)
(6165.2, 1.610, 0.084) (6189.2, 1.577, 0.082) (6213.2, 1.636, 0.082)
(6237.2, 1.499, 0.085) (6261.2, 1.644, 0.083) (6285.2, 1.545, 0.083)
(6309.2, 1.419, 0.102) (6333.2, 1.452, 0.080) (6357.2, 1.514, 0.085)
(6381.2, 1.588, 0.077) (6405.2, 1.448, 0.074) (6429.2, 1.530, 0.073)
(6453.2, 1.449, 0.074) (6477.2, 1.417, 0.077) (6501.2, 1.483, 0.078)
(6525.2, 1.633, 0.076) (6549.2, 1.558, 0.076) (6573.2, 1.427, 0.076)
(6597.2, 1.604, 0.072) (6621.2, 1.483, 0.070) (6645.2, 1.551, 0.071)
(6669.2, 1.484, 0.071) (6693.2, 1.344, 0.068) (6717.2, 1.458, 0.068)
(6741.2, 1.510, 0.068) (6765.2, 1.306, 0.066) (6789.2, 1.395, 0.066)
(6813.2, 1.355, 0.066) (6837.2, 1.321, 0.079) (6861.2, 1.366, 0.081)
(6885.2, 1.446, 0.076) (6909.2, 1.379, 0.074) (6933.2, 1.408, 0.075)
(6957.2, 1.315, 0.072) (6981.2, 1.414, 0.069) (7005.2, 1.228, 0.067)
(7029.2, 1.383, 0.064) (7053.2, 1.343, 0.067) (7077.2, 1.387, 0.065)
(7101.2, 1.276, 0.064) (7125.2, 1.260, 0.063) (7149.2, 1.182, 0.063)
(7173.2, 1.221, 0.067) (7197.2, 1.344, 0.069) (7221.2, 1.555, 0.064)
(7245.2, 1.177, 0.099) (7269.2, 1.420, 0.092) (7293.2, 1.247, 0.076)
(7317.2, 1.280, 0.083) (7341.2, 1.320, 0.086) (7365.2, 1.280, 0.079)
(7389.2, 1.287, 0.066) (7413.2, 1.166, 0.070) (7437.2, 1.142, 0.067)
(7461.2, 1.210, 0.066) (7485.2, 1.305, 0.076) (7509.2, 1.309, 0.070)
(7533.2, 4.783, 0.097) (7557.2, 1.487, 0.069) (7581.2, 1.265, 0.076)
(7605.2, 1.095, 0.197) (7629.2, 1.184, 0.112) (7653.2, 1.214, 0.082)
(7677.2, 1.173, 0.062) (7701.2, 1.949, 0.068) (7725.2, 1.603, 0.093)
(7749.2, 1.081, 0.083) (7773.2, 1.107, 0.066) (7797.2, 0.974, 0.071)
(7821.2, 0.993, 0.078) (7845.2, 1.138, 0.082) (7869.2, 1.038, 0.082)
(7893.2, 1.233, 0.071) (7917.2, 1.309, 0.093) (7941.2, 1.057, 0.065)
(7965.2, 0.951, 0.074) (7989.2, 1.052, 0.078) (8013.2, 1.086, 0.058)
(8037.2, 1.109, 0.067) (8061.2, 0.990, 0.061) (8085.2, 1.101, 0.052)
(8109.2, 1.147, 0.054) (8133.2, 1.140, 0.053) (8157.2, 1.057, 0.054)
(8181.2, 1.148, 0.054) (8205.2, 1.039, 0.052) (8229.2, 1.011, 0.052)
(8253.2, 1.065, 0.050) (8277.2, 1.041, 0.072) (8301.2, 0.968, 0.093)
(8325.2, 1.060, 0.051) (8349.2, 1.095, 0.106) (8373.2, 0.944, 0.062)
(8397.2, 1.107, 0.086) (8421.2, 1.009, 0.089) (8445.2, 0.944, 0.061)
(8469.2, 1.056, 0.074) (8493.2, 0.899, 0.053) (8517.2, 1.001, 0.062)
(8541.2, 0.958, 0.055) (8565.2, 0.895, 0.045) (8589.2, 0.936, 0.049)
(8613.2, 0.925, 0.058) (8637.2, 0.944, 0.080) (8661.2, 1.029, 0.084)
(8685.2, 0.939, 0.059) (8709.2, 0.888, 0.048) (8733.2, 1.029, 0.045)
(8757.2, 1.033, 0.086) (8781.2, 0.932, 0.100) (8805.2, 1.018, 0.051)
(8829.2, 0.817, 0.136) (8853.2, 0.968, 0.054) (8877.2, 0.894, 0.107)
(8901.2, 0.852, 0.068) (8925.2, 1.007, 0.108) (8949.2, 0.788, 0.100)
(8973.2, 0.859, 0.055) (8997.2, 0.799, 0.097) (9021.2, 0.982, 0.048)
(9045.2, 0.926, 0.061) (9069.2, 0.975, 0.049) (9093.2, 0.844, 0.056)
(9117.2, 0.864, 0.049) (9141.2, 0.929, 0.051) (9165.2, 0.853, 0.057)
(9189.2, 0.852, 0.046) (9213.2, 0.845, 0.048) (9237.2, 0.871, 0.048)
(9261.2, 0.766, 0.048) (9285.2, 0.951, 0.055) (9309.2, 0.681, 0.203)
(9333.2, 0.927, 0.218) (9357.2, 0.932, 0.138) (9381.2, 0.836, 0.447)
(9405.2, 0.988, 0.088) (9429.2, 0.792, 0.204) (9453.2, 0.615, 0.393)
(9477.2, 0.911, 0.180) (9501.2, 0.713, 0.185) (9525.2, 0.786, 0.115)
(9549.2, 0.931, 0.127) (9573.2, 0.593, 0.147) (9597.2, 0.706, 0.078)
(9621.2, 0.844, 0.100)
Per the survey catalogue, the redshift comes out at 0.15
